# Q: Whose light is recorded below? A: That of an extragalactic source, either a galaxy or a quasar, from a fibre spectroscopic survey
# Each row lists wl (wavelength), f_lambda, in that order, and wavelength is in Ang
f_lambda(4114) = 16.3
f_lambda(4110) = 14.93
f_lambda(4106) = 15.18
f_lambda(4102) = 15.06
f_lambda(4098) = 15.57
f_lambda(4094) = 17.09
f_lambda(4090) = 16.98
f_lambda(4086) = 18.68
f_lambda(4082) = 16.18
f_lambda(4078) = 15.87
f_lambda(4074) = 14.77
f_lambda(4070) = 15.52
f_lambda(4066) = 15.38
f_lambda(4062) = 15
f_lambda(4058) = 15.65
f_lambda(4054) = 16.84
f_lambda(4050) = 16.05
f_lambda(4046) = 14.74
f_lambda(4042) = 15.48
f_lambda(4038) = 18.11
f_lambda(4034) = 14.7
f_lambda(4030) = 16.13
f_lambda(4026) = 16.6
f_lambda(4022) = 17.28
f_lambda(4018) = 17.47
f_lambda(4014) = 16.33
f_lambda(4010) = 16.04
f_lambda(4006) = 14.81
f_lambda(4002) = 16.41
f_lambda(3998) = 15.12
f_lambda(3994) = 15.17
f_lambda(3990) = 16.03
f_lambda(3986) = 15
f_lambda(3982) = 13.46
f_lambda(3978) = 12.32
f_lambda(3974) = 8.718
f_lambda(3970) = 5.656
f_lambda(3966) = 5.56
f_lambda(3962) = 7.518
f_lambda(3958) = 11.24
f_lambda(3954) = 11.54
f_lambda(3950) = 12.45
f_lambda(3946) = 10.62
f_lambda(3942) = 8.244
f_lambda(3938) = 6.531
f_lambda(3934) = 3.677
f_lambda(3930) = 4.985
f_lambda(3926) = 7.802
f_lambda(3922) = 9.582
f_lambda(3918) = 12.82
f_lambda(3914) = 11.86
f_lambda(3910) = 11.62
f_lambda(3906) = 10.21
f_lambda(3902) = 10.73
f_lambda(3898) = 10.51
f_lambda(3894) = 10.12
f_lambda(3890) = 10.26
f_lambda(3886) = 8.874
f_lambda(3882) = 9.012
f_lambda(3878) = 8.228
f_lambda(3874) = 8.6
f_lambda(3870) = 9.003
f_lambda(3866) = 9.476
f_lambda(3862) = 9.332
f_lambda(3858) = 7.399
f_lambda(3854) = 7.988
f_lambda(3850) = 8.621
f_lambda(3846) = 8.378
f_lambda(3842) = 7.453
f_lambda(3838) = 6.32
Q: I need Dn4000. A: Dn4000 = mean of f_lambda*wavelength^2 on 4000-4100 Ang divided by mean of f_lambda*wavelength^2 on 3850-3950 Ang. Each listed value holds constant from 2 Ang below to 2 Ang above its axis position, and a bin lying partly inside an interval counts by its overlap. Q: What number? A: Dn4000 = 1.91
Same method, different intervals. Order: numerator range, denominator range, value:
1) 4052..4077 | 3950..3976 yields 1.88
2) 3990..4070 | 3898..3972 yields 1.85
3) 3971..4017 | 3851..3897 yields 1.70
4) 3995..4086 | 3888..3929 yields 1.64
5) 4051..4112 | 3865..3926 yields 1.75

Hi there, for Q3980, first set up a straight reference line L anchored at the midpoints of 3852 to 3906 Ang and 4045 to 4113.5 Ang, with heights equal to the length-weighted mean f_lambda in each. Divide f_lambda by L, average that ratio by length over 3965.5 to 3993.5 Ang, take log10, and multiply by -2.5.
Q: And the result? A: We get 0.106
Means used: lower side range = 9.23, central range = 11.5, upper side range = 15.9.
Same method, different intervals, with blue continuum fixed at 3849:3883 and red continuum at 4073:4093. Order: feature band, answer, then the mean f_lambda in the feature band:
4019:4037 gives -0.13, 16.4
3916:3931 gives 0.18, 9.05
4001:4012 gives -0.14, 15.7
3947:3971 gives 0.29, 9.2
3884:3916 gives -0.07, 10.5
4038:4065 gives -0.03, 15.8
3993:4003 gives -0.15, 15.5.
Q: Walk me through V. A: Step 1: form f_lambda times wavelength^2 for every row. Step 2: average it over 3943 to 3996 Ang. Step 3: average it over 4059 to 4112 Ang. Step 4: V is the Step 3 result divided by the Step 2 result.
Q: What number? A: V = 1.5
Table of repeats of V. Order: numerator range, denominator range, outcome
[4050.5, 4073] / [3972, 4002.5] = 1.17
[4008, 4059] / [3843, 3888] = 2.06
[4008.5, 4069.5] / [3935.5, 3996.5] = 1.57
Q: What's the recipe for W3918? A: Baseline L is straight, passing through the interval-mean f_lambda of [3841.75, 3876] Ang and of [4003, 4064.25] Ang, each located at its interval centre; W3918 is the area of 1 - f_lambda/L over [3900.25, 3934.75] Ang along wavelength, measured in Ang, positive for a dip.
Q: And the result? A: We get 4.7 Ang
